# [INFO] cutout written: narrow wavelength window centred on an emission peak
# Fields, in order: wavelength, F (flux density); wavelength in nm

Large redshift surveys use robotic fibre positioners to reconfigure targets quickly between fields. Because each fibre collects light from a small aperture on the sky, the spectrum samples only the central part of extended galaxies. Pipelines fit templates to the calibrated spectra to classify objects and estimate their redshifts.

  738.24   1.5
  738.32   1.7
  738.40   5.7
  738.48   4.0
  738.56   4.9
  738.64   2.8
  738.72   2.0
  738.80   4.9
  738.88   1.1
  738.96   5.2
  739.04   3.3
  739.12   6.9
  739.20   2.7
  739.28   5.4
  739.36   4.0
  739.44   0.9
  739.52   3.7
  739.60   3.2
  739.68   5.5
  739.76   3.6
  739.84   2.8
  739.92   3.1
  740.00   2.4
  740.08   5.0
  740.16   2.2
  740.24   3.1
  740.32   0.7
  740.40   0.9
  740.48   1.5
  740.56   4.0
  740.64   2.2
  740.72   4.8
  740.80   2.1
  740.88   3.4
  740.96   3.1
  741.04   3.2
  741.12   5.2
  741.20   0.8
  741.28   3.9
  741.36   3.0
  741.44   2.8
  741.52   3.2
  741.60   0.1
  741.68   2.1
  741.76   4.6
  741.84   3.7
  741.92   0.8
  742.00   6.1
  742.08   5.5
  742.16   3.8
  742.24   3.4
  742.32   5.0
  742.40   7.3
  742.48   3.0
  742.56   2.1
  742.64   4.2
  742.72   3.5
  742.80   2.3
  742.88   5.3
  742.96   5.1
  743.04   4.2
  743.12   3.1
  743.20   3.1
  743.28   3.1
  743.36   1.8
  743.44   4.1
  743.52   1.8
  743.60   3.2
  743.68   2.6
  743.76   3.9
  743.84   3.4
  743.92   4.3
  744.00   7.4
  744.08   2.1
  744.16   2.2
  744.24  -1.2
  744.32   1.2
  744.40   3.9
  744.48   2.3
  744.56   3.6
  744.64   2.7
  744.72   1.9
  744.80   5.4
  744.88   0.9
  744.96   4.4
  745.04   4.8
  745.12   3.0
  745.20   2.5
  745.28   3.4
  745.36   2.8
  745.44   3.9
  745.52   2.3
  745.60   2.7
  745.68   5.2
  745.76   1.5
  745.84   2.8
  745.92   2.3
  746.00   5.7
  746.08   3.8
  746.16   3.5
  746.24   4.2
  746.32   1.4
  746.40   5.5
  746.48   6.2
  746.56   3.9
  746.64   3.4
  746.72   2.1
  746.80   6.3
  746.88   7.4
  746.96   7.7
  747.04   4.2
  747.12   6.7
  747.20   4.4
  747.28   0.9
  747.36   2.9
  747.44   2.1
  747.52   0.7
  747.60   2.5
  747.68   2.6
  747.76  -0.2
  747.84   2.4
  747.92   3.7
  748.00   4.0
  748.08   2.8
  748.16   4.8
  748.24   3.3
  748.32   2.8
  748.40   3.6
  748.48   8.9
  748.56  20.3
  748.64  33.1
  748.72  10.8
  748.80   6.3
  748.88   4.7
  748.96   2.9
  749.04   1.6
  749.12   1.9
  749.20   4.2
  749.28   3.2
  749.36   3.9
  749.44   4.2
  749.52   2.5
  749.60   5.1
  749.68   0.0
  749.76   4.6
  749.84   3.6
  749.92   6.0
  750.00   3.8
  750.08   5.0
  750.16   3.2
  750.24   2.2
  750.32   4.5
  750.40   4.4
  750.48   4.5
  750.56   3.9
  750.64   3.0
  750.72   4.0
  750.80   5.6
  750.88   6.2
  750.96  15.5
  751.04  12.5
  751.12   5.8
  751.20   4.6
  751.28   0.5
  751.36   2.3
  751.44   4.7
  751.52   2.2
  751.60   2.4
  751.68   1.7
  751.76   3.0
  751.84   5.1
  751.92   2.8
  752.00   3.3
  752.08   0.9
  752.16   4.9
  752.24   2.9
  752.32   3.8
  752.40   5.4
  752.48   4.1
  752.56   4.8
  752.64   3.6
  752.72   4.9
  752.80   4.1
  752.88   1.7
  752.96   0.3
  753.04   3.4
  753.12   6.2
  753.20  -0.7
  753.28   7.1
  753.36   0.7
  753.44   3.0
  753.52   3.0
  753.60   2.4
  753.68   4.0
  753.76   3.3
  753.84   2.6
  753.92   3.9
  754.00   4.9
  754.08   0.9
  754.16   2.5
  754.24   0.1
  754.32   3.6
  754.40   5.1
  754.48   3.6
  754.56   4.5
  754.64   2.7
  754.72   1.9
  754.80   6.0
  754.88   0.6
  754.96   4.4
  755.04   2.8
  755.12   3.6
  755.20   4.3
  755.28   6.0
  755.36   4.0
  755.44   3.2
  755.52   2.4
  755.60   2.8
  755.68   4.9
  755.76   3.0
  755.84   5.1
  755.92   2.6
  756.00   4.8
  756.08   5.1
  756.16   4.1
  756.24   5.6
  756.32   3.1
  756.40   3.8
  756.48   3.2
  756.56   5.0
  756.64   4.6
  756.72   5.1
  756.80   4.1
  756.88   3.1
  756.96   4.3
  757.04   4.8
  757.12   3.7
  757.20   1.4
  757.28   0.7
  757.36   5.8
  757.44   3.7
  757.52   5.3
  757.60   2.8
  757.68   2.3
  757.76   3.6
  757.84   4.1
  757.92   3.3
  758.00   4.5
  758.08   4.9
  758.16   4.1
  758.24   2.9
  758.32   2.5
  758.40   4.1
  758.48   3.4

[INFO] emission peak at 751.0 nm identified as [N II]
